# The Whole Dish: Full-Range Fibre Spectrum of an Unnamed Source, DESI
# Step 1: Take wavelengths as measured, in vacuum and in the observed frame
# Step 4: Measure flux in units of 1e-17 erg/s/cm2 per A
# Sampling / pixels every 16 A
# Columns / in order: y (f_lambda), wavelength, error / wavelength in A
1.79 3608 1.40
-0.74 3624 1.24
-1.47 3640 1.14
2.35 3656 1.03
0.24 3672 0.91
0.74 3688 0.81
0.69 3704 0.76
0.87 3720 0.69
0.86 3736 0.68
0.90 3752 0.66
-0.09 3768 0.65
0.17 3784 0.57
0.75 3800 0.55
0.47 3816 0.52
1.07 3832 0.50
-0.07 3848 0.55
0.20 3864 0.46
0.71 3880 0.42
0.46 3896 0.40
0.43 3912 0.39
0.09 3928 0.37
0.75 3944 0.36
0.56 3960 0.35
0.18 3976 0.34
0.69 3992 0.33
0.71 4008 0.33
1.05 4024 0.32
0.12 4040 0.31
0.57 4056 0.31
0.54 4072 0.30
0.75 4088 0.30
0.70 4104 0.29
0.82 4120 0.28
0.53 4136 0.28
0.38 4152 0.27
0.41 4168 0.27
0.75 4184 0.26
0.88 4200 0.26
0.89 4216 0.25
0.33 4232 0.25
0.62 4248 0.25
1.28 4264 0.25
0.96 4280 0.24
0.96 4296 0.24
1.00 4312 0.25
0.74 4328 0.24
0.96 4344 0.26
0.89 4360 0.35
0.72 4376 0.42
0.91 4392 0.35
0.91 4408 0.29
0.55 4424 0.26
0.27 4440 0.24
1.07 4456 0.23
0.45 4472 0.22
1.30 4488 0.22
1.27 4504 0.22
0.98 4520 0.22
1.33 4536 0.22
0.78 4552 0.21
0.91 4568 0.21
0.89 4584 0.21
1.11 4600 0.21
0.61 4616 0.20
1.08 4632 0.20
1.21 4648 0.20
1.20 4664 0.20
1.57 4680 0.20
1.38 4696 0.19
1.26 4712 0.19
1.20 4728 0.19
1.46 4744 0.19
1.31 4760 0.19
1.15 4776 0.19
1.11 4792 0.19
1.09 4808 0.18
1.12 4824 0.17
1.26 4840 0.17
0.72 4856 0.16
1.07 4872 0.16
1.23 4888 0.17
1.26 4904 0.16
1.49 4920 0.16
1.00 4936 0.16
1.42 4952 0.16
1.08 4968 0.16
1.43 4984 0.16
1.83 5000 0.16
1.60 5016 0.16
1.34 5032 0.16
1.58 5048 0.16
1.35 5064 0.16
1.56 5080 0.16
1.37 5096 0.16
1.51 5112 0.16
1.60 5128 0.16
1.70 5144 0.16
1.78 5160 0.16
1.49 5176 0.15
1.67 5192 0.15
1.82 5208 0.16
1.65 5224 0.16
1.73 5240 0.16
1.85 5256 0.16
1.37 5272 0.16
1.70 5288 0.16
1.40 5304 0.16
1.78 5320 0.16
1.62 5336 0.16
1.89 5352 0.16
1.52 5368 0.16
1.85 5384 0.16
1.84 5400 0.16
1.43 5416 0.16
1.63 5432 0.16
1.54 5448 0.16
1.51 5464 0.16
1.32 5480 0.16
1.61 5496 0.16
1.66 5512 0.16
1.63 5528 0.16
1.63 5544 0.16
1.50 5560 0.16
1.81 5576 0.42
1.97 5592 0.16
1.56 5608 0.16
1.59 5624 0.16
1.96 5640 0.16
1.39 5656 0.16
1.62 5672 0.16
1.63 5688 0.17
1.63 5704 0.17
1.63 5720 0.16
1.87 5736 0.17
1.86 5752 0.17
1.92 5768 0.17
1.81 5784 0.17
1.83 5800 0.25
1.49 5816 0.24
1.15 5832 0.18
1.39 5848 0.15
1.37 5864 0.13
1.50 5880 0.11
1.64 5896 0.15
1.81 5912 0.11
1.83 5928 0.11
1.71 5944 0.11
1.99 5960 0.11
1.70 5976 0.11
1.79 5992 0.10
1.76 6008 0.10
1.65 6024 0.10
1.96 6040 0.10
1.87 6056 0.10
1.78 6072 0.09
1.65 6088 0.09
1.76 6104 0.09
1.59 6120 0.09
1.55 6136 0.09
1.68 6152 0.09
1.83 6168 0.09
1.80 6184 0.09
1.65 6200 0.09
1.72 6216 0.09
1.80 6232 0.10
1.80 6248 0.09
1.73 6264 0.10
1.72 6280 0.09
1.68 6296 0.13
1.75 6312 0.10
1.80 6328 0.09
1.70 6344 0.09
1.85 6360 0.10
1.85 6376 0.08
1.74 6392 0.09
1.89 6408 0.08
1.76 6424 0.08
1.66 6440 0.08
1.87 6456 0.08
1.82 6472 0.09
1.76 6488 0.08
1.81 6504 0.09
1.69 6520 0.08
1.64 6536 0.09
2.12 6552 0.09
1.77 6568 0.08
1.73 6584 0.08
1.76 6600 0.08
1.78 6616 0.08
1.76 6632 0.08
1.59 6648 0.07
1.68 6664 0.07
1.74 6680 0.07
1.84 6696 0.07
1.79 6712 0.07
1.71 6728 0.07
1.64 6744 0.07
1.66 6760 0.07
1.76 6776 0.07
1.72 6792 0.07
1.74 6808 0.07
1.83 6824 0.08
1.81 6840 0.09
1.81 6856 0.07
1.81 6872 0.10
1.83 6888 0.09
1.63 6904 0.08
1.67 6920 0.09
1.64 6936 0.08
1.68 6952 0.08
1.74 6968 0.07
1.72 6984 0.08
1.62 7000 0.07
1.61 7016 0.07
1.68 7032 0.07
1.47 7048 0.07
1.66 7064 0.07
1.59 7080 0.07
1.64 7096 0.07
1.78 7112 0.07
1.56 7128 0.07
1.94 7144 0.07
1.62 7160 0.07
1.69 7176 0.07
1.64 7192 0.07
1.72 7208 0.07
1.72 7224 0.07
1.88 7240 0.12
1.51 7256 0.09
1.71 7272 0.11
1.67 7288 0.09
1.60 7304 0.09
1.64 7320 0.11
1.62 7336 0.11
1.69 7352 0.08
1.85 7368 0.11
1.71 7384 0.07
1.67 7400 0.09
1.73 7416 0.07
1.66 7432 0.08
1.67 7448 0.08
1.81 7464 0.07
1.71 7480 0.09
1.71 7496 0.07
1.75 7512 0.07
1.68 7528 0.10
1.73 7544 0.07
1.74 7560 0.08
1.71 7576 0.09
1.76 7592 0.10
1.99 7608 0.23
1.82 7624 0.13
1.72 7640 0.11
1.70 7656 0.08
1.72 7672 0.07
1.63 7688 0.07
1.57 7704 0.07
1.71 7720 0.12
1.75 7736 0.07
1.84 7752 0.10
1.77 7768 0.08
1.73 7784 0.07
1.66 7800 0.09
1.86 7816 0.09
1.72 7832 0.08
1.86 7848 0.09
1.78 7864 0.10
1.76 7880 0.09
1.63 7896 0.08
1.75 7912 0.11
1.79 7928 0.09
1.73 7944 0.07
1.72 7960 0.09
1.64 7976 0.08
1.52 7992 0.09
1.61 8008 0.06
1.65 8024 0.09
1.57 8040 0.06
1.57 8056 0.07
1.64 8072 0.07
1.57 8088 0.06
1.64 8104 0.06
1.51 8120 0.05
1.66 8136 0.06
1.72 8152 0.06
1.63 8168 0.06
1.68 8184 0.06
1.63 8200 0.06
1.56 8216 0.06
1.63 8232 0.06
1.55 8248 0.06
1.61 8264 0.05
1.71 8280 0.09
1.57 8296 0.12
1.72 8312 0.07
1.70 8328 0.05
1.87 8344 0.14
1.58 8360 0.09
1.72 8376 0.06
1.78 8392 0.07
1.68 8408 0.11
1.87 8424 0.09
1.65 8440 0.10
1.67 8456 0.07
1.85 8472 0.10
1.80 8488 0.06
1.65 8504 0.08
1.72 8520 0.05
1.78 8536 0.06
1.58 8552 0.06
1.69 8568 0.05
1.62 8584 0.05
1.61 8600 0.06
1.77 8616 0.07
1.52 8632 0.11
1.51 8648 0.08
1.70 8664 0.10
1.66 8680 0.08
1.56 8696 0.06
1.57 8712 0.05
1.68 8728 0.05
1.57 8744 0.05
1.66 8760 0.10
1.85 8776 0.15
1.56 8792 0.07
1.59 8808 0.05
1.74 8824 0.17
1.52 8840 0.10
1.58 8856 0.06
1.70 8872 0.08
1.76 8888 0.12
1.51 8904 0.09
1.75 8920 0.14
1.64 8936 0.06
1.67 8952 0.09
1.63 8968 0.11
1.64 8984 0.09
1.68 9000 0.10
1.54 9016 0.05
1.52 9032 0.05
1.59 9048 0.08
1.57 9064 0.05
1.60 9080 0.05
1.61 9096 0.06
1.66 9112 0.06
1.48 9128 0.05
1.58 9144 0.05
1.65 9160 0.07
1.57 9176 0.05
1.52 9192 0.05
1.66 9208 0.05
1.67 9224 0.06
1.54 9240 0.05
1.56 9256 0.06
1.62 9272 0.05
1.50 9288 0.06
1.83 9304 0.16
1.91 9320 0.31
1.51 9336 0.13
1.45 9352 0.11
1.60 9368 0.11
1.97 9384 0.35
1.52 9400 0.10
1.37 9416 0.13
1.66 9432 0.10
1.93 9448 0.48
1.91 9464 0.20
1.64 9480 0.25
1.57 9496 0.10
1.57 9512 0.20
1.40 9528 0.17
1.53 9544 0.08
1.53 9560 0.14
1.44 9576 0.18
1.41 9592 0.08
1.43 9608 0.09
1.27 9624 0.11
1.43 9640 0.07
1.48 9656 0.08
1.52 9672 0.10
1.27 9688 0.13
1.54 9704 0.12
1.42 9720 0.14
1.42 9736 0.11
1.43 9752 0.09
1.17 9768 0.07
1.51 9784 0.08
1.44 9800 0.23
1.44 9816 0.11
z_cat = 0.13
